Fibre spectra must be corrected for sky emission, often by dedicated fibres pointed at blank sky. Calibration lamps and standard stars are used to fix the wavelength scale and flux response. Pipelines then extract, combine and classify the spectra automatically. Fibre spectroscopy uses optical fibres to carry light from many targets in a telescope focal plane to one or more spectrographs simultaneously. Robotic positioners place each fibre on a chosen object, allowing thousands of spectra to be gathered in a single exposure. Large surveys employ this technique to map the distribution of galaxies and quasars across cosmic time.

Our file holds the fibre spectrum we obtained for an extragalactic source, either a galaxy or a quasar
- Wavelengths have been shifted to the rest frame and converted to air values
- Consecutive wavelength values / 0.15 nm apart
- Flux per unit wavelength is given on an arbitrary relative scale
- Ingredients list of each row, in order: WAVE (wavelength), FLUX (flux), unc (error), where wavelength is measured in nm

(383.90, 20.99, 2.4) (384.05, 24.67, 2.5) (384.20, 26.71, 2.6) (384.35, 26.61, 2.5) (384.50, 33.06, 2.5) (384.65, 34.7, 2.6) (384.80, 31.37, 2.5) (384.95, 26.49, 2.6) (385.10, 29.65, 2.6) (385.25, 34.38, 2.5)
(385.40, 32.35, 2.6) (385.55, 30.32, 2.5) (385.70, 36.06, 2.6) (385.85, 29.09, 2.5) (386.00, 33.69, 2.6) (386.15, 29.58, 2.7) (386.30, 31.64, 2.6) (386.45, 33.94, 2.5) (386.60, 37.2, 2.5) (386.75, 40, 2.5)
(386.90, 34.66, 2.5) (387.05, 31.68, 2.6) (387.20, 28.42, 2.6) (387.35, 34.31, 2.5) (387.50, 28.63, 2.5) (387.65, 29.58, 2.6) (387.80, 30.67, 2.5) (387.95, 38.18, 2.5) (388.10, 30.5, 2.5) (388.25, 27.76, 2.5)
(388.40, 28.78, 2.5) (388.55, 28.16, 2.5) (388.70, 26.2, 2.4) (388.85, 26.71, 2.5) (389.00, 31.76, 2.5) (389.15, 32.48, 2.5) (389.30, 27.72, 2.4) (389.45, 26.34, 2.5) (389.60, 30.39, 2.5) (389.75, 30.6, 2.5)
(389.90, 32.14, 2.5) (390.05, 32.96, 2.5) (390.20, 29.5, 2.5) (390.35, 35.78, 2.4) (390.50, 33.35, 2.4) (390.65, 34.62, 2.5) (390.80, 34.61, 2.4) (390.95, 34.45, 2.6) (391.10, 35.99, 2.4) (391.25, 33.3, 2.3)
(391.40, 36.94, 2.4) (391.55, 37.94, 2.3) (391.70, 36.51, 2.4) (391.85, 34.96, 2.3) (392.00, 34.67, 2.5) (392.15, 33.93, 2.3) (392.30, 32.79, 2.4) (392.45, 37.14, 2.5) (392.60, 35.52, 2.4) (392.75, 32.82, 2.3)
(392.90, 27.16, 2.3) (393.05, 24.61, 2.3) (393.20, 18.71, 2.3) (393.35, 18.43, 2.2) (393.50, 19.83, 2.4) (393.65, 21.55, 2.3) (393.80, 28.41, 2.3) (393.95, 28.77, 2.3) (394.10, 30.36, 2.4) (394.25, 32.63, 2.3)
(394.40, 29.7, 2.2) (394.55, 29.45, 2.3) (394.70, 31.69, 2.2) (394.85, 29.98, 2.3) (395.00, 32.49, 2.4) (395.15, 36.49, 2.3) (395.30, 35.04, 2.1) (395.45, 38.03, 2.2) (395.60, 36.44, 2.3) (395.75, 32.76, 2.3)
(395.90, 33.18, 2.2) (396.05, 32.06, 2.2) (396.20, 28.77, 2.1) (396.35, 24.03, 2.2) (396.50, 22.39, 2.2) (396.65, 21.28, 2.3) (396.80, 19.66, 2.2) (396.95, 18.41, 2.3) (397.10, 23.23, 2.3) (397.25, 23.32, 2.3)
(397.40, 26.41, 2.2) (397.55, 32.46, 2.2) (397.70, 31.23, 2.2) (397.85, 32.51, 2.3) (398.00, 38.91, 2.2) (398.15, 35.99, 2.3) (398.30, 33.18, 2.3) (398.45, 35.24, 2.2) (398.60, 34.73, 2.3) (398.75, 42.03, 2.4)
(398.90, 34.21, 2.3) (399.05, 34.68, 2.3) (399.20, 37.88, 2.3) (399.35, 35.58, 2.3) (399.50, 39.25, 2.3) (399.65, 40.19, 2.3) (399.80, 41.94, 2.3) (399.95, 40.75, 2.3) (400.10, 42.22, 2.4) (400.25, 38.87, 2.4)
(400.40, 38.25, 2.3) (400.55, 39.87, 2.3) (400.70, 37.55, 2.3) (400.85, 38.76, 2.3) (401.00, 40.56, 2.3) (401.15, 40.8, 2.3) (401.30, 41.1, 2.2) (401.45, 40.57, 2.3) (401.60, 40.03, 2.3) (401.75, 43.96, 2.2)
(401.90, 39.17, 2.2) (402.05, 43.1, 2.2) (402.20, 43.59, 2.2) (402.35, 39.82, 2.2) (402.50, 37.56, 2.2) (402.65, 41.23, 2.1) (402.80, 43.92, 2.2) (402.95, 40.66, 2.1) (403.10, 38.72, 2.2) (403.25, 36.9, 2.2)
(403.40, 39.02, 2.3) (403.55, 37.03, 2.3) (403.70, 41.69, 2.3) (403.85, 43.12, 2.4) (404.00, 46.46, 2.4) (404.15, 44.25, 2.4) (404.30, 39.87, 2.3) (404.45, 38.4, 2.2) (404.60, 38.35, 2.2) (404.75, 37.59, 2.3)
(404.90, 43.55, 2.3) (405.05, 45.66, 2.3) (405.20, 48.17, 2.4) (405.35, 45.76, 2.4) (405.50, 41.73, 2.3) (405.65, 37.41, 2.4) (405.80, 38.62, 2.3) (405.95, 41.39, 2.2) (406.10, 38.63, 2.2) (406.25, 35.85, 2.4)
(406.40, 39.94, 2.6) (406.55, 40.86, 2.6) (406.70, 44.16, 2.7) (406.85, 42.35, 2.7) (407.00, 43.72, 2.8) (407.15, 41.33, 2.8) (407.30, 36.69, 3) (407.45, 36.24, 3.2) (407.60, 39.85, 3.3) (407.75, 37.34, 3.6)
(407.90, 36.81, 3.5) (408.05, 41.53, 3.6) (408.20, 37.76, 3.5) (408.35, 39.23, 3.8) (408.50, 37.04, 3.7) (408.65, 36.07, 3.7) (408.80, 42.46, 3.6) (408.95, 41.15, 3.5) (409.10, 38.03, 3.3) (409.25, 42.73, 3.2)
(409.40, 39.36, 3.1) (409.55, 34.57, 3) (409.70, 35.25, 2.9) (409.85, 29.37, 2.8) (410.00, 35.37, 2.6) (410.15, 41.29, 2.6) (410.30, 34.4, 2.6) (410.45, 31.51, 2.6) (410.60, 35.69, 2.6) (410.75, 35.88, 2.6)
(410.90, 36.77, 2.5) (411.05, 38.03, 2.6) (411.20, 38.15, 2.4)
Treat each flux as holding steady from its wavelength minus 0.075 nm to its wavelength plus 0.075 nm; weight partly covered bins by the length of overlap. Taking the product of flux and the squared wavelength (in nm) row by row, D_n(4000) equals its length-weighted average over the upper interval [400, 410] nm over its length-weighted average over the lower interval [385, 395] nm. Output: 1.38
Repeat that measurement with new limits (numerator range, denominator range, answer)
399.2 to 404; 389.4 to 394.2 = 1.36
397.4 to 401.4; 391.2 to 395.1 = 1.27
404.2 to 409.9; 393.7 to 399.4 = 1.34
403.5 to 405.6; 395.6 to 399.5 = 1.42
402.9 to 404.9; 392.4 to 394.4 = 1.55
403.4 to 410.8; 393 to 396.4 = 1.43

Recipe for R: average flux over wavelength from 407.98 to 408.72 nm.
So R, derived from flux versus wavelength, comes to 38.3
